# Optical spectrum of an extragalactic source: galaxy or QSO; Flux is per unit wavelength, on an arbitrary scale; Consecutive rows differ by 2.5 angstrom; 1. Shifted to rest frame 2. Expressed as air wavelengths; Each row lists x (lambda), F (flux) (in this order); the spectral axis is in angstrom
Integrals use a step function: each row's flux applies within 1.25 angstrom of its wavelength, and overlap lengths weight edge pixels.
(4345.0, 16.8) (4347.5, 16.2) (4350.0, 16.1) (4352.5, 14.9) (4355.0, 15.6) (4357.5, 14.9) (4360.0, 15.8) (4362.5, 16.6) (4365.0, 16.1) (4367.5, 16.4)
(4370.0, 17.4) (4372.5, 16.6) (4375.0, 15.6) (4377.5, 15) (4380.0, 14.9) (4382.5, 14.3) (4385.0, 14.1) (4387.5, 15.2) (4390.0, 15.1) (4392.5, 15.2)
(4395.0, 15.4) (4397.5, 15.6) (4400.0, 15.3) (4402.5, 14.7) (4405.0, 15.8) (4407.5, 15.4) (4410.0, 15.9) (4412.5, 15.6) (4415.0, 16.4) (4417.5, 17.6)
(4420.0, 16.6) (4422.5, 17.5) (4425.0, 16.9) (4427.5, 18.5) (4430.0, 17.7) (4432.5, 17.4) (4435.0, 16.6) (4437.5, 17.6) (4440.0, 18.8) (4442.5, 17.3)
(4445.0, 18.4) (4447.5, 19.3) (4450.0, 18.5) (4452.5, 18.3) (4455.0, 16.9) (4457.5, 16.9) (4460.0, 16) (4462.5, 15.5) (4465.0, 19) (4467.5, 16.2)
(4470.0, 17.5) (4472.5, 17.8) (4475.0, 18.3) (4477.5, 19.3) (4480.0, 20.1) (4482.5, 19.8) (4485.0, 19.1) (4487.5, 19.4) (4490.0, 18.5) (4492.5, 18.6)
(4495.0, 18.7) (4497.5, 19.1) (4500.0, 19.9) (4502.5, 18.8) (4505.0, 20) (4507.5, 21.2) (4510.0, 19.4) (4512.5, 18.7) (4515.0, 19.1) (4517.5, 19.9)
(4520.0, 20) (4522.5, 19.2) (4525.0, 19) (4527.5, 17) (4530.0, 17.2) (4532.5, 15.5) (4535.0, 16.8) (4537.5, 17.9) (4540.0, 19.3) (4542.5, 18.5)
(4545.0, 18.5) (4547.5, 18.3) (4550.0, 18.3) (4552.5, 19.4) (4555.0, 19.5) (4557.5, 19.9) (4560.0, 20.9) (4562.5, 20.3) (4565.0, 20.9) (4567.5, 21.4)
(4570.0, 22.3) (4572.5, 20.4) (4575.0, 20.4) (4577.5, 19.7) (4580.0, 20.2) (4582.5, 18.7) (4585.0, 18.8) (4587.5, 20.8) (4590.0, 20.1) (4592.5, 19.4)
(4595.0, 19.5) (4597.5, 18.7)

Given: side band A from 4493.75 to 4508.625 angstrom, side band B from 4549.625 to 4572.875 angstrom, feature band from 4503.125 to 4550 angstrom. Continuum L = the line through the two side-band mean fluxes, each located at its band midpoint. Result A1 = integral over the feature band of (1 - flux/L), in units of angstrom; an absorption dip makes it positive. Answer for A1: 3.1 angstrom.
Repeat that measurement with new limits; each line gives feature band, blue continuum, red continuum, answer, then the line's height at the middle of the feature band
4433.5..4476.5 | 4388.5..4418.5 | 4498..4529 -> -0.6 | 17.4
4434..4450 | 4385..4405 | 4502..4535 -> -1.5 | 16.5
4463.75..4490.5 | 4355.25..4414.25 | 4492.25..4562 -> -1.4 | 17.7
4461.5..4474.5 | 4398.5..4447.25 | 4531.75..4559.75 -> 0.1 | 17.5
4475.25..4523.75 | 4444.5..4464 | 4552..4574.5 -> -1.6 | 18.8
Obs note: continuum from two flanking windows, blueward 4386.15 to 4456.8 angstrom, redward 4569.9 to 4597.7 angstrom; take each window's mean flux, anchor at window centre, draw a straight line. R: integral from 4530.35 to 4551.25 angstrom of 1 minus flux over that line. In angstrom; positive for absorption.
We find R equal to 1.3 angstrom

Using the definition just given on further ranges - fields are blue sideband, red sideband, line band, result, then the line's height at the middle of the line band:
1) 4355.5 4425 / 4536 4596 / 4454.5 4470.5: 0.5 angstrom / 17.4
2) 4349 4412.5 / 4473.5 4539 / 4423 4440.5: -0.7 angstrom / 16.9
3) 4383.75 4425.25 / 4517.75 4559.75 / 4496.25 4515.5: -1.9 angstrom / 17.8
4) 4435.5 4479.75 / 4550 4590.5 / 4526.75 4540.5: 1.6 angstrom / 19.4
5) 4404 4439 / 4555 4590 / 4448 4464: 0.4 angstrom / 17.6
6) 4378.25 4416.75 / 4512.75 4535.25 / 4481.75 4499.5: -1.6 angstrom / 17.5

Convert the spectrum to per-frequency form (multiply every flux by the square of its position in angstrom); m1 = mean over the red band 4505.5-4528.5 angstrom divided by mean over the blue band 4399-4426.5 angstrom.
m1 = 1.3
